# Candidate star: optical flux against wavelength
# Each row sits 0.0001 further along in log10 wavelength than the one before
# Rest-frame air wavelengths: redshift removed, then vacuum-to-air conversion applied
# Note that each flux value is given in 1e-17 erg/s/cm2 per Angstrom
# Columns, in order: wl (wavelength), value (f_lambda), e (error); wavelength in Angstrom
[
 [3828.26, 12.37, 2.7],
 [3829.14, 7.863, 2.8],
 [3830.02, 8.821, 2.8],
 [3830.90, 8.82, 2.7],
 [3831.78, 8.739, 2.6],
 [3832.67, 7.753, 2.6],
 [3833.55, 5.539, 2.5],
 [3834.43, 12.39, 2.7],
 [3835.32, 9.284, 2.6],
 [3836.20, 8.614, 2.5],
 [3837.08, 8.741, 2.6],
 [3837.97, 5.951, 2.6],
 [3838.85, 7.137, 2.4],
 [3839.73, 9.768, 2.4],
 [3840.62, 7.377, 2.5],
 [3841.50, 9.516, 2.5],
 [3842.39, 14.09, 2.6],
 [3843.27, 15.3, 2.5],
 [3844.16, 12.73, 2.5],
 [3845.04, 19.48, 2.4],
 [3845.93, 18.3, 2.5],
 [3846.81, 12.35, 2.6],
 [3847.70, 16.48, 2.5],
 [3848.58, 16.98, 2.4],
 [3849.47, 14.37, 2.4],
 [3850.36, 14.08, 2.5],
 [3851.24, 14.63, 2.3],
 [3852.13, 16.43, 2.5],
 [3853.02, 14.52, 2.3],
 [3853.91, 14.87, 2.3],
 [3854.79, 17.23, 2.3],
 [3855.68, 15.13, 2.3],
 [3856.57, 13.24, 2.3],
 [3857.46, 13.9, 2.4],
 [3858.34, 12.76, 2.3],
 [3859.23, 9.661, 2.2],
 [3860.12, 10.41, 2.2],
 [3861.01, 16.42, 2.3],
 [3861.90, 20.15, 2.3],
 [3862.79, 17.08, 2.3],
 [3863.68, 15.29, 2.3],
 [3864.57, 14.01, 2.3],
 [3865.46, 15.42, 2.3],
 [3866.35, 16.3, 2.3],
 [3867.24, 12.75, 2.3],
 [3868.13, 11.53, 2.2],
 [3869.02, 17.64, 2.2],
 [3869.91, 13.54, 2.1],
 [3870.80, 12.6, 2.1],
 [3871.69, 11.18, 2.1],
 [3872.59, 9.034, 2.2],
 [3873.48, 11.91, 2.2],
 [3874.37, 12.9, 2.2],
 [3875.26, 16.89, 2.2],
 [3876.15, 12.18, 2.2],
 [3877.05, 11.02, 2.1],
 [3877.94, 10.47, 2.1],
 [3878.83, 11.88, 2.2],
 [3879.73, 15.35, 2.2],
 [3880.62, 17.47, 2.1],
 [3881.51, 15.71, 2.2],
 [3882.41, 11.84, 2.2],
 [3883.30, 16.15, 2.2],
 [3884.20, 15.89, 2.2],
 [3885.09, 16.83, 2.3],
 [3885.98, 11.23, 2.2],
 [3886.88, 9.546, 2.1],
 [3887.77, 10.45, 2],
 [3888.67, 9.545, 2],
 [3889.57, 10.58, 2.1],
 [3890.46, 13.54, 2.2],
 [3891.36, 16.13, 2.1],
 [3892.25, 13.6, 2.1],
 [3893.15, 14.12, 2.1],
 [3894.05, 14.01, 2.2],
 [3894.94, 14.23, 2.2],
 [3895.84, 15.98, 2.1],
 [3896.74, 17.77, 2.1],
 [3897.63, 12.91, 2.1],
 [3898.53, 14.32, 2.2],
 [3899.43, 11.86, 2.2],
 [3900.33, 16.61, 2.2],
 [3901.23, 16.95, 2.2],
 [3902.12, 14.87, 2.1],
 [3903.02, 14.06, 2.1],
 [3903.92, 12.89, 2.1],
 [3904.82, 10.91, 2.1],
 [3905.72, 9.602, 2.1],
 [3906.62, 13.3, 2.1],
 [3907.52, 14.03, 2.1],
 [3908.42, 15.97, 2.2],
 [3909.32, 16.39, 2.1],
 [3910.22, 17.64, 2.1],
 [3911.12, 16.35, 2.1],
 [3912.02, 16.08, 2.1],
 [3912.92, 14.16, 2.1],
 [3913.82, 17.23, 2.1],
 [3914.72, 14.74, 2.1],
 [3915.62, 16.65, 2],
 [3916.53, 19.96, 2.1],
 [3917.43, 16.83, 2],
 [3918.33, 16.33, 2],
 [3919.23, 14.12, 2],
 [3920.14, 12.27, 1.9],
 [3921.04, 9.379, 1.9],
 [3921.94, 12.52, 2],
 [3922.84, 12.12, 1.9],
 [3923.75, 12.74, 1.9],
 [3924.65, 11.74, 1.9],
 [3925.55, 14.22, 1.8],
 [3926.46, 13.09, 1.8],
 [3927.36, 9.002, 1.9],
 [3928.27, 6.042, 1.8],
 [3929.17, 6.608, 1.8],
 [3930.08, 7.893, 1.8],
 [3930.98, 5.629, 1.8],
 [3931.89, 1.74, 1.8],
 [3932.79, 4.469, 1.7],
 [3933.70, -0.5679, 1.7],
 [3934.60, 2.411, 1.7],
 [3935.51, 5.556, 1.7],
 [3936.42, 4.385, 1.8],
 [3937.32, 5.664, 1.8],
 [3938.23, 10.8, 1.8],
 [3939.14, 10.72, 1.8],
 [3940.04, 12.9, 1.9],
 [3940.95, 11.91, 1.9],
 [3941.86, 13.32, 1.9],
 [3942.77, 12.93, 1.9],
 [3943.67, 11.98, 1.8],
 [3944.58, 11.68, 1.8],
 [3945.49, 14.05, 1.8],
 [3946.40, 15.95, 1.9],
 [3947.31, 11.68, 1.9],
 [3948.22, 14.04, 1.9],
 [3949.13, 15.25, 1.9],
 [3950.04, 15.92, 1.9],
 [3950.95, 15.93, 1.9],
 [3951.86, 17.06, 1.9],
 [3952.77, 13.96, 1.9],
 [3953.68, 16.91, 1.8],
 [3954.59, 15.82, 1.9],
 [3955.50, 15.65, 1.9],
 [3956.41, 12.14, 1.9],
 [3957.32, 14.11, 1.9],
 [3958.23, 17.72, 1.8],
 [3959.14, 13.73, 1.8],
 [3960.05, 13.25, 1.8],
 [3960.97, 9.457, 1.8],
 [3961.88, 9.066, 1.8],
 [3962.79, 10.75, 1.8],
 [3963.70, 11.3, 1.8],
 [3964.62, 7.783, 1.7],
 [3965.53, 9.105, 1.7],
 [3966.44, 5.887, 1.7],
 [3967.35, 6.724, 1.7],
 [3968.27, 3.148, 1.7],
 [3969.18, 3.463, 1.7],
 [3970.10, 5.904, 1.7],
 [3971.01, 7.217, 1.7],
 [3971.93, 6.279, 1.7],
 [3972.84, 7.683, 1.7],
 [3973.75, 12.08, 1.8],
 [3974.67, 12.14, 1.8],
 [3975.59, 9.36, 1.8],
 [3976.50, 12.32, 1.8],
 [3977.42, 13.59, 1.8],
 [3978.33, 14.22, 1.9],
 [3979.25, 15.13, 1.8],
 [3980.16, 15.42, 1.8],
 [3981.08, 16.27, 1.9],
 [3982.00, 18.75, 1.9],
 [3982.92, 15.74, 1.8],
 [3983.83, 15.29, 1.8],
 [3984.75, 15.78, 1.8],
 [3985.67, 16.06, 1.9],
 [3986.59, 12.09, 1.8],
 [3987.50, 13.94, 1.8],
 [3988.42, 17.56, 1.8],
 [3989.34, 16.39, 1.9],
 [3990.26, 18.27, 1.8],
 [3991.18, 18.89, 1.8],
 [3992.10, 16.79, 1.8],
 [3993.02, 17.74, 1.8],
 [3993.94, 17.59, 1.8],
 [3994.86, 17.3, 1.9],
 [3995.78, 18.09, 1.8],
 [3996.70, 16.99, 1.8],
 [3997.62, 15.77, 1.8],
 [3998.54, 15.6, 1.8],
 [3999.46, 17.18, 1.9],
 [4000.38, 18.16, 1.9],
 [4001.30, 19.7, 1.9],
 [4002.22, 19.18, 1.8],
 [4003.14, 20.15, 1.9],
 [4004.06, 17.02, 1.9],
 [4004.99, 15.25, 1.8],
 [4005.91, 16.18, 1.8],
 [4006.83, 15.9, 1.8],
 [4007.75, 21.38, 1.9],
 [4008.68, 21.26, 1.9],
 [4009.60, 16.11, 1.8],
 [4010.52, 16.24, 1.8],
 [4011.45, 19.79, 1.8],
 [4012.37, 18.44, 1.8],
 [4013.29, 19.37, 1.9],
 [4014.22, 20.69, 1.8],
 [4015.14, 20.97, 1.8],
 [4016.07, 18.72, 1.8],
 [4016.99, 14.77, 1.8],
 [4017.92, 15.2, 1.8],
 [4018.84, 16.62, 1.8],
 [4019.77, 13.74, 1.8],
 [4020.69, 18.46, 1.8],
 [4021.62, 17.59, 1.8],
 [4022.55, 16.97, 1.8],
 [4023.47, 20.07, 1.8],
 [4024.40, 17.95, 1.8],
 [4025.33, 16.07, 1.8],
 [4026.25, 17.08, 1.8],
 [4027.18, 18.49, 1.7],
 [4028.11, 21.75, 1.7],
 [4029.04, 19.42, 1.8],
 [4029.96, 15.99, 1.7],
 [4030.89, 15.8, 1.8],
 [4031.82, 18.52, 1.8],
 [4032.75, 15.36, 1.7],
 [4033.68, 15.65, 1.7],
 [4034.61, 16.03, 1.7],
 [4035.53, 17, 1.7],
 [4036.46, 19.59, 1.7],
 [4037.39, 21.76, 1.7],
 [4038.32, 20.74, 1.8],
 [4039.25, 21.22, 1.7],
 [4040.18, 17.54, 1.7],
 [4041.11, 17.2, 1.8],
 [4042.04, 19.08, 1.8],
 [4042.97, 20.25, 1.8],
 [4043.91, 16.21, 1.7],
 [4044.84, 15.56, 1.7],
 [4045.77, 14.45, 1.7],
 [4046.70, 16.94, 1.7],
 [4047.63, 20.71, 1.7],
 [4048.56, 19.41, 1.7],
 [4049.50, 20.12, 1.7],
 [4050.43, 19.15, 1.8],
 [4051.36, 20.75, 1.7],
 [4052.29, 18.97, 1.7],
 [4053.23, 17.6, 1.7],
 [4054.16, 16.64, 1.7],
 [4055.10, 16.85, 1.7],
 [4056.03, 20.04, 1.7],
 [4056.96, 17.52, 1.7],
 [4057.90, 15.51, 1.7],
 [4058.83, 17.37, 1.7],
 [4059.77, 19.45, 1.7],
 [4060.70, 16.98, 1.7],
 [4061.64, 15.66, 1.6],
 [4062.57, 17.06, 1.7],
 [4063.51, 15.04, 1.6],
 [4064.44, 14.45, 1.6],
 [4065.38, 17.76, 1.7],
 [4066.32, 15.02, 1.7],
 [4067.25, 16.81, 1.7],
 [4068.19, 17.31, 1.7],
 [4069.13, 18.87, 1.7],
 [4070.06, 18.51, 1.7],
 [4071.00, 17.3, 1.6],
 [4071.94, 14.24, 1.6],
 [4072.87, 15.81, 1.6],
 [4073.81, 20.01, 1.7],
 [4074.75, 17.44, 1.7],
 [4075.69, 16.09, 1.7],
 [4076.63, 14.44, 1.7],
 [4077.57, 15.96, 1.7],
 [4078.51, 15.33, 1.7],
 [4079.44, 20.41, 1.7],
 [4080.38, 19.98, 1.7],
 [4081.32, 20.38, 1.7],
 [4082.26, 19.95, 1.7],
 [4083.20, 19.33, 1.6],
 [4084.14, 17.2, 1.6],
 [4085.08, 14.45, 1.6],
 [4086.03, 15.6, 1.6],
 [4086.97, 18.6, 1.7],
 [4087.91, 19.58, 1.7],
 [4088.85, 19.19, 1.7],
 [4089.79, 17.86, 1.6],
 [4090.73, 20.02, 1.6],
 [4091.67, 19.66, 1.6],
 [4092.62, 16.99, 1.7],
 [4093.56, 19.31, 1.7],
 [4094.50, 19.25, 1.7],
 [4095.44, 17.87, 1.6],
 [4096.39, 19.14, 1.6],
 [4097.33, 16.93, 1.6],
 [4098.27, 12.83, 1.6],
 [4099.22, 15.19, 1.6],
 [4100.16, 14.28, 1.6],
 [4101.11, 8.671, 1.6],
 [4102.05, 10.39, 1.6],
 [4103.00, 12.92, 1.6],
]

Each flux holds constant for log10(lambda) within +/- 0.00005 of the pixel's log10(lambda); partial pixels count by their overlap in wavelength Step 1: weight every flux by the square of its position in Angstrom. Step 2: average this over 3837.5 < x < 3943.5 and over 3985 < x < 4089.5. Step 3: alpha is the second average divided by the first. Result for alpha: 1.48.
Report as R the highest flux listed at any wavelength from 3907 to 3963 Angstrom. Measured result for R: 19.96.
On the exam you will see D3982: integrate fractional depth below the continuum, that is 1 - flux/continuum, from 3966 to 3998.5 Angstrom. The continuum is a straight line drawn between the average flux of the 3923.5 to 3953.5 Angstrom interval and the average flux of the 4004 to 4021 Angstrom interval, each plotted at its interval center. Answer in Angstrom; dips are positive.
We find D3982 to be 3.4 Angstrom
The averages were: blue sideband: 10.4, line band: 13.4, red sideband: 17.7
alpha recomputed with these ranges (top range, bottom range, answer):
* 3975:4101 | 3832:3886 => 1.43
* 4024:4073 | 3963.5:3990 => 1.57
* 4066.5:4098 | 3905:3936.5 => 1.68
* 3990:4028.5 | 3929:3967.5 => 1.69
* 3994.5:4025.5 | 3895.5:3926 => 1.29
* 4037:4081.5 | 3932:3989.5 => 1.60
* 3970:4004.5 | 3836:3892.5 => 1.21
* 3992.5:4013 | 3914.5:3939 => 1.89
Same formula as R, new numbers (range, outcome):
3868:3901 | 17.77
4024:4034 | 21.75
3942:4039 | 21.76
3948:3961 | 17.72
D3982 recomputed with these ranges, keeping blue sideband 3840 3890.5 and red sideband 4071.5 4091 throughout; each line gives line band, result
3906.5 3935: 5.5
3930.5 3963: 8.4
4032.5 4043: -0.9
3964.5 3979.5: 6.5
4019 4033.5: -0.7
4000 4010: -1.2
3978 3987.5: 0.3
